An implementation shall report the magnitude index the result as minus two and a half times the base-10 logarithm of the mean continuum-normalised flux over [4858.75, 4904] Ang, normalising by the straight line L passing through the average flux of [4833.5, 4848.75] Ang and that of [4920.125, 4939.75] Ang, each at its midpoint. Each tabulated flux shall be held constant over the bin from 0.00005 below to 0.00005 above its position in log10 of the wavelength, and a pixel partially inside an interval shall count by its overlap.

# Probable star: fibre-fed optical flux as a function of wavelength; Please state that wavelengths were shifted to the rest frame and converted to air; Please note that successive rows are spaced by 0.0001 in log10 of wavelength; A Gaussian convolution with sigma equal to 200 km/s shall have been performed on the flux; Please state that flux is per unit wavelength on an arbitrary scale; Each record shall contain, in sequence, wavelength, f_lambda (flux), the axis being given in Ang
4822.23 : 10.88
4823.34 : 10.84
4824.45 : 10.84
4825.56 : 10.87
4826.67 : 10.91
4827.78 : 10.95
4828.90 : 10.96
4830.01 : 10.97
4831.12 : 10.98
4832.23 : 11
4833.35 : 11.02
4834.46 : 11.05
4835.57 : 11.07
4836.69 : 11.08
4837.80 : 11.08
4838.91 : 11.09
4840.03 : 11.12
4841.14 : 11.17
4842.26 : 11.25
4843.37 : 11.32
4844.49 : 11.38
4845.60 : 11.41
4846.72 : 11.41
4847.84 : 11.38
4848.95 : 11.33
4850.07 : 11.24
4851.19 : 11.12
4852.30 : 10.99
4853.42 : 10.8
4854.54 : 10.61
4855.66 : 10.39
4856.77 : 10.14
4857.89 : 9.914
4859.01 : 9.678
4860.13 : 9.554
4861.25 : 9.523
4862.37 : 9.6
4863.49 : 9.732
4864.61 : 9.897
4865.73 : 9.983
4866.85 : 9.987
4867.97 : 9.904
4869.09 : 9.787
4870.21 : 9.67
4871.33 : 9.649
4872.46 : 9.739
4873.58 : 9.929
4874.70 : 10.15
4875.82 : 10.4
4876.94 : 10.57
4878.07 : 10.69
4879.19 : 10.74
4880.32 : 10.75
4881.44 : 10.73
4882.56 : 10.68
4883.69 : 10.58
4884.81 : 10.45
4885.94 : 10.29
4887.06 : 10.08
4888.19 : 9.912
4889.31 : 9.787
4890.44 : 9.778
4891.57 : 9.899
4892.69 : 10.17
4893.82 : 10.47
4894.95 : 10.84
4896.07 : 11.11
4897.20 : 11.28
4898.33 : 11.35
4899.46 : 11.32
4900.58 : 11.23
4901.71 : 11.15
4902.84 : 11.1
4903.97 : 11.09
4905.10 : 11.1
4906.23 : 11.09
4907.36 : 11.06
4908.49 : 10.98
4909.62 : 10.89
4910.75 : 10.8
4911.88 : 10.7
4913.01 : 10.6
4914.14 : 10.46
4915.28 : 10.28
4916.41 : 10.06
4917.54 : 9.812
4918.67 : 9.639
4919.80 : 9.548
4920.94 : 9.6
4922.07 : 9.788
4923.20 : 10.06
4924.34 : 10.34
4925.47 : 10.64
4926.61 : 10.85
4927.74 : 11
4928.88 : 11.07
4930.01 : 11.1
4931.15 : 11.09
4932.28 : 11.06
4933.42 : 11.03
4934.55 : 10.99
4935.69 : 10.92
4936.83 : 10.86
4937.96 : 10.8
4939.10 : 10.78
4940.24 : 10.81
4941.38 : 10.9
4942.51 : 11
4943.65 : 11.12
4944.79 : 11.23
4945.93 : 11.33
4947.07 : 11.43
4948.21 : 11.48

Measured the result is 0.07 mag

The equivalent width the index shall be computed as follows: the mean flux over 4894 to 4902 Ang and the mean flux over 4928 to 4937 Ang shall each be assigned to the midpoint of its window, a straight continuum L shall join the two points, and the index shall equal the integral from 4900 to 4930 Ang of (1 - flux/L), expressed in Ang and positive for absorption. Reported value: 1.36 Ang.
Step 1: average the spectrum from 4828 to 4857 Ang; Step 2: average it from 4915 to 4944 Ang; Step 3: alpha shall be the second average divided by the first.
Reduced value 0.96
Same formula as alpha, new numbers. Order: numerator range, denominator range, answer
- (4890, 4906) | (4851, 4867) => 1.07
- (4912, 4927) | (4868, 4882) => 0.99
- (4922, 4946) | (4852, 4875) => 1.09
